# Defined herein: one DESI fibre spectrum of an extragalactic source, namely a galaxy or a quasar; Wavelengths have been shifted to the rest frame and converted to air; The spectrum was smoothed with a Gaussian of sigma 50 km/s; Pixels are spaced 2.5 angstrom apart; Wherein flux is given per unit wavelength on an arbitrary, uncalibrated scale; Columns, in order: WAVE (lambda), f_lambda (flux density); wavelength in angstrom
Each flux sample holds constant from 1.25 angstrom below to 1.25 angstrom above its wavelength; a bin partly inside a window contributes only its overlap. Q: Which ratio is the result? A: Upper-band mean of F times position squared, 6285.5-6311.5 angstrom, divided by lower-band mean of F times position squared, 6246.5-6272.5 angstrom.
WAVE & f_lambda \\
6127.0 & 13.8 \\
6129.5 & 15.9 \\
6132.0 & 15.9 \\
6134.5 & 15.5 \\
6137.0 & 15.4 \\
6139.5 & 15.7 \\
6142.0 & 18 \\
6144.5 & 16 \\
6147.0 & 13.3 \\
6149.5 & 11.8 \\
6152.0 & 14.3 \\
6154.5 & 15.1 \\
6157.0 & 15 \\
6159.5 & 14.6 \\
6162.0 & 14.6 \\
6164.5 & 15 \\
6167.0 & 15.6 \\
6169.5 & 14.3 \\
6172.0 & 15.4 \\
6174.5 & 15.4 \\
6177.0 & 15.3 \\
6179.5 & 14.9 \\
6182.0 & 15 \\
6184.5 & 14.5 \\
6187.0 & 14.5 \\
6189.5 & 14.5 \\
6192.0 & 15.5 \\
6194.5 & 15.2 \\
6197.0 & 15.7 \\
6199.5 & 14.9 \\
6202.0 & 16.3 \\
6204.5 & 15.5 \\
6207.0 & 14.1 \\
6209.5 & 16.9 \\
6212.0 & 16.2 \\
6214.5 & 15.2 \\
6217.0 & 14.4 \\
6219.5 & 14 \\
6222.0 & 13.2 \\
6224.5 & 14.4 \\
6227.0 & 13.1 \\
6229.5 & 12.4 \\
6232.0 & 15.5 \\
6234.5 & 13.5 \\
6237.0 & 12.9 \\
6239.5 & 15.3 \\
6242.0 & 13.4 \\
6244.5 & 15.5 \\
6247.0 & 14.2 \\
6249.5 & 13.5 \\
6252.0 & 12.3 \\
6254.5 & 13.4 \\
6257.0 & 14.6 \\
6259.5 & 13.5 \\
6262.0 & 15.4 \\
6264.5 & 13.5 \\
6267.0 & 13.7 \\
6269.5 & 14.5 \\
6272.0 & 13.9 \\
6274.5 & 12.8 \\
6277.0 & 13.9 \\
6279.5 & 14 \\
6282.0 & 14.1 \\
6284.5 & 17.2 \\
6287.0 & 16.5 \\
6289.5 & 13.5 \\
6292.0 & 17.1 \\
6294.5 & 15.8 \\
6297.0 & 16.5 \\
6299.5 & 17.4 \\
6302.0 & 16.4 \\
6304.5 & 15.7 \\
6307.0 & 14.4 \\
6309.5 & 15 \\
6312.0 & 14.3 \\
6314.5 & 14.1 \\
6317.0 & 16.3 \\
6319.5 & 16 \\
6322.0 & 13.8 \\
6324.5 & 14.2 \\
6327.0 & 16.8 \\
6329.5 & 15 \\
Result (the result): 1.15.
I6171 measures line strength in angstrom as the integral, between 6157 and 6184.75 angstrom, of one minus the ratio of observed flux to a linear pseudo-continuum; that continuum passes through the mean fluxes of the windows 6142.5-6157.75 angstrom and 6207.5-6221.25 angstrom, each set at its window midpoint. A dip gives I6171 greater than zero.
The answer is -0.6 angstrom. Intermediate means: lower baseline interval 14.4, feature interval 15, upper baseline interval 15.2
